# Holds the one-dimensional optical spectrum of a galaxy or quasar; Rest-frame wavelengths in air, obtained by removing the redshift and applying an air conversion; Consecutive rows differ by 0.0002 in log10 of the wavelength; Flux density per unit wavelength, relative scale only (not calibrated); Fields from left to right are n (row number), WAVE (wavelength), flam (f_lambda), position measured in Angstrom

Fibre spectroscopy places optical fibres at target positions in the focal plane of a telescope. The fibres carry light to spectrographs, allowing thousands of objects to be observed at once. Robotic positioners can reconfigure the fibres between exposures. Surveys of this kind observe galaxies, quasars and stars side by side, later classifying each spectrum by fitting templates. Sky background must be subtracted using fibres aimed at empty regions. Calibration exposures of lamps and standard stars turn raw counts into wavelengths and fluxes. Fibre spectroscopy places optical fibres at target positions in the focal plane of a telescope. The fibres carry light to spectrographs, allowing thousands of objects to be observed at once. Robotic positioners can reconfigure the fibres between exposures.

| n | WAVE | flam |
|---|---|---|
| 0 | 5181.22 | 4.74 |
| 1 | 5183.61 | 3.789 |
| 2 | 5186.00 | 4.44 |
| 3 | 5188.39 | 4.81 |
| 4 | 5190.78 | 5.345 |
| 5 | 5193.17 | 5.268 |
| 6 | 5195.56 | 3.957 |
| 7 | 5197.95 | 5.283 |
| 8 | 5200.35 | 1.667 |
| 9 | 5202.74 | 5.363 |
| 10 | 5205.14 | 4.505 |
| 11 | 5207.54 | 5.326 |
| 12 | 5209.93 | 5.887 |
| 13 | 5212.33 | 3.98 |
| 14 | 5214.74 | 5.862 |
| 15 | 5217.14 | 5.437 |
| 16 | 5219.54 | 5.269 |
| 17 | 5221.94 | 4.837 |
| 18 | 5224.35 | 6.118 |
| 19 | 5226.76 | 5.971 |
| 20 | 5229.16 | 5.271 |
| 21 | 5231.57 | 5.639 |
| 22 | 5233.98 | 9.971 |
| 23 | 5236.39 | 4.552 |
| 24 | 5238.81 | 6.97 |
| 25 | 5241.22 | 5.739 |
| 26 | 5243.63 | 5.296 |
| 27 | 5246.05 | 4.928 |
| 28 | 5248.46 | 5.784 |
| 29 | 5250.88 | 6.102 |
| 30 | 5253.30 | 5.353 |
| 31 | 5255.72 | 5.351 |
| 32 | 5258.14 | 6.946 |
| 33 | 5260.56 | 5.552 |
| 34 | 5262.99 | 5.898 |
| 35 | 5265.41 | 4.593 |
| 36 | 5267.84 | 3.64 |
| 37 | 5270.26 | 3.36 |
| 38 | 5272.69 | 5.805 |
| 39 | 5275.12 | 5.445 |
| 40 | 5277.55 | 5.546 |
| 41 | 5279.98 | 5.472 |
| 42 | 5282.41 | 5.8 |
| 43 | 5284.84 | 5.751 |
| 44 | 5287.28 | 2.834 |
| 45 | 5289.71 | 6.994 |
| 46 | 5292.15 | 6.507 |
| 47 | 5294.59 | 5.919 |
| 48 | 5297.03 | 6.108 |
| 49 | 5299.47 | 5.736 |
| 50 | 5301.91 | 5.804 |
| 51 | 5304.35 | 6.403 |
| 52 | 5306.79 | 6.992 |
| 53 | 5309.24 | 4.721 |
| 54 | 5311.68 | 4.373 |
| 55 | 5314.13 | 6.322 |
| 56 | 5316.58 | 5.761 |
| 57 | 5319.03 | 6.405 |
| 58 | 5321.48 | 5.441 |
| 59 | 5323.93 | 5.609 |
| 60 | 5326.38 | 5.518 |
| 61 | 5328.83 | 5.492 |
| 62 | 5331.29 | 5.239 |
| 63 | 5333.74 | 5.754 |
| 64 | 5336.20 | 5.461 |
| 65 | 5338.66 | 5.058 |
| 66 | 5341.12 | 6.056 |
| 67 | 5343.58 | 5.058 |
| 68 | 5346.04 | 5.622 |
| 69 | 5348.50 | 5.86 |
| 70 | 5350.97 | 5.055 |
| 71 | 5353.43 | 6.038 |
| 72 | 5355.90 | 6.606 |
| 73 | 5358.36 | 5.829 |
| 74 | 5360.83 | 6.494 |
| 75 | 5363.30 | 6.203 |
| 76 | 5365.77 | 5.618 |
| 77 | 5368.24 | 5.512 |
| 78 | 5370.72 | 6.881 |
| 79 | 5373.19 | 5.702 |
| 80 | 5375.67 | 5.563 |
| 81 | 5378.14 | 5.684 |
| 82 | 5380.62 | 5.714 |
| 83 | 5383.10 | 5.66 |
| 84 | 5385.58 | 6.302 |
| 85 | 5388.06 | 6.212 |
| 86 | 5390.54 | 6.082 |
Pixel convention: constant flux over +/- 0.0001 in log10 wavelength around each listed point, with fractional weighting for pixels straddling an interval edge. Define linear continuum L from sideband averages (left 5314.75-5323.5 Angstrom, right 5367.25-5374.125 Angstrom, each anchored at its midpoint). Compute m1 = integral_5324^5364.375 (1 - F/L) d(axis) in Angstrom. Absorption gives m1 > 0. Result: 1.78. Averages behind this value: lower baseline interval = 5.88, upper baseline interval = 6.06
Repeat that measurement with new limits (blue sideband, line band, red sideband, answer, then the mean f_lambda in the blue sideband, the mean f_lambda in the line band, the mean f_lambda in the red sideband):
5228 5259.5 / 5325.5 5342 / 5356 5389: 1.3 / 5.99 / 5.5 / 5.97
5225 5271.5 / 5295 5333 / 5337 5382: 0.0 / 5.63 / 5.73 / 5.8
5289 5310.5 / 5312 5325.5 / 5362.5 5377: 0.6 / 6.11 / 5.79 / 5.9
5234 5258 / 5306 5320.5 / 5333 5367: 0.2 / 5.84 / 5.72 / 5.77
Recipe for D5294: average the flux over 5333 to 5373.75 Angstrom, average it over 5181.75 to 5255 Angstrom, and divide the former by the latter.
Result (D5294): 1.1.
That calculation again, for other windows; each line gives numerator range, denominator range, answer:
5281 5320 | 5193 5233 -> 1.14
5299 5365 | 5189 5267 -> 1.06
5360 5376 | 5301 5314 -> 1.05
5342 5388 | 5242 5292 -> 1.10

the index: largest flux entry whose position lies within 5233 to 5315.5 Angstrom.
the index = 9.971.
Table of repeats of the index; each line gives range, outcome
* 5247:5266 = 6.946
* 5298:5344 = 6.992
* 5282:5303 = 6.994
